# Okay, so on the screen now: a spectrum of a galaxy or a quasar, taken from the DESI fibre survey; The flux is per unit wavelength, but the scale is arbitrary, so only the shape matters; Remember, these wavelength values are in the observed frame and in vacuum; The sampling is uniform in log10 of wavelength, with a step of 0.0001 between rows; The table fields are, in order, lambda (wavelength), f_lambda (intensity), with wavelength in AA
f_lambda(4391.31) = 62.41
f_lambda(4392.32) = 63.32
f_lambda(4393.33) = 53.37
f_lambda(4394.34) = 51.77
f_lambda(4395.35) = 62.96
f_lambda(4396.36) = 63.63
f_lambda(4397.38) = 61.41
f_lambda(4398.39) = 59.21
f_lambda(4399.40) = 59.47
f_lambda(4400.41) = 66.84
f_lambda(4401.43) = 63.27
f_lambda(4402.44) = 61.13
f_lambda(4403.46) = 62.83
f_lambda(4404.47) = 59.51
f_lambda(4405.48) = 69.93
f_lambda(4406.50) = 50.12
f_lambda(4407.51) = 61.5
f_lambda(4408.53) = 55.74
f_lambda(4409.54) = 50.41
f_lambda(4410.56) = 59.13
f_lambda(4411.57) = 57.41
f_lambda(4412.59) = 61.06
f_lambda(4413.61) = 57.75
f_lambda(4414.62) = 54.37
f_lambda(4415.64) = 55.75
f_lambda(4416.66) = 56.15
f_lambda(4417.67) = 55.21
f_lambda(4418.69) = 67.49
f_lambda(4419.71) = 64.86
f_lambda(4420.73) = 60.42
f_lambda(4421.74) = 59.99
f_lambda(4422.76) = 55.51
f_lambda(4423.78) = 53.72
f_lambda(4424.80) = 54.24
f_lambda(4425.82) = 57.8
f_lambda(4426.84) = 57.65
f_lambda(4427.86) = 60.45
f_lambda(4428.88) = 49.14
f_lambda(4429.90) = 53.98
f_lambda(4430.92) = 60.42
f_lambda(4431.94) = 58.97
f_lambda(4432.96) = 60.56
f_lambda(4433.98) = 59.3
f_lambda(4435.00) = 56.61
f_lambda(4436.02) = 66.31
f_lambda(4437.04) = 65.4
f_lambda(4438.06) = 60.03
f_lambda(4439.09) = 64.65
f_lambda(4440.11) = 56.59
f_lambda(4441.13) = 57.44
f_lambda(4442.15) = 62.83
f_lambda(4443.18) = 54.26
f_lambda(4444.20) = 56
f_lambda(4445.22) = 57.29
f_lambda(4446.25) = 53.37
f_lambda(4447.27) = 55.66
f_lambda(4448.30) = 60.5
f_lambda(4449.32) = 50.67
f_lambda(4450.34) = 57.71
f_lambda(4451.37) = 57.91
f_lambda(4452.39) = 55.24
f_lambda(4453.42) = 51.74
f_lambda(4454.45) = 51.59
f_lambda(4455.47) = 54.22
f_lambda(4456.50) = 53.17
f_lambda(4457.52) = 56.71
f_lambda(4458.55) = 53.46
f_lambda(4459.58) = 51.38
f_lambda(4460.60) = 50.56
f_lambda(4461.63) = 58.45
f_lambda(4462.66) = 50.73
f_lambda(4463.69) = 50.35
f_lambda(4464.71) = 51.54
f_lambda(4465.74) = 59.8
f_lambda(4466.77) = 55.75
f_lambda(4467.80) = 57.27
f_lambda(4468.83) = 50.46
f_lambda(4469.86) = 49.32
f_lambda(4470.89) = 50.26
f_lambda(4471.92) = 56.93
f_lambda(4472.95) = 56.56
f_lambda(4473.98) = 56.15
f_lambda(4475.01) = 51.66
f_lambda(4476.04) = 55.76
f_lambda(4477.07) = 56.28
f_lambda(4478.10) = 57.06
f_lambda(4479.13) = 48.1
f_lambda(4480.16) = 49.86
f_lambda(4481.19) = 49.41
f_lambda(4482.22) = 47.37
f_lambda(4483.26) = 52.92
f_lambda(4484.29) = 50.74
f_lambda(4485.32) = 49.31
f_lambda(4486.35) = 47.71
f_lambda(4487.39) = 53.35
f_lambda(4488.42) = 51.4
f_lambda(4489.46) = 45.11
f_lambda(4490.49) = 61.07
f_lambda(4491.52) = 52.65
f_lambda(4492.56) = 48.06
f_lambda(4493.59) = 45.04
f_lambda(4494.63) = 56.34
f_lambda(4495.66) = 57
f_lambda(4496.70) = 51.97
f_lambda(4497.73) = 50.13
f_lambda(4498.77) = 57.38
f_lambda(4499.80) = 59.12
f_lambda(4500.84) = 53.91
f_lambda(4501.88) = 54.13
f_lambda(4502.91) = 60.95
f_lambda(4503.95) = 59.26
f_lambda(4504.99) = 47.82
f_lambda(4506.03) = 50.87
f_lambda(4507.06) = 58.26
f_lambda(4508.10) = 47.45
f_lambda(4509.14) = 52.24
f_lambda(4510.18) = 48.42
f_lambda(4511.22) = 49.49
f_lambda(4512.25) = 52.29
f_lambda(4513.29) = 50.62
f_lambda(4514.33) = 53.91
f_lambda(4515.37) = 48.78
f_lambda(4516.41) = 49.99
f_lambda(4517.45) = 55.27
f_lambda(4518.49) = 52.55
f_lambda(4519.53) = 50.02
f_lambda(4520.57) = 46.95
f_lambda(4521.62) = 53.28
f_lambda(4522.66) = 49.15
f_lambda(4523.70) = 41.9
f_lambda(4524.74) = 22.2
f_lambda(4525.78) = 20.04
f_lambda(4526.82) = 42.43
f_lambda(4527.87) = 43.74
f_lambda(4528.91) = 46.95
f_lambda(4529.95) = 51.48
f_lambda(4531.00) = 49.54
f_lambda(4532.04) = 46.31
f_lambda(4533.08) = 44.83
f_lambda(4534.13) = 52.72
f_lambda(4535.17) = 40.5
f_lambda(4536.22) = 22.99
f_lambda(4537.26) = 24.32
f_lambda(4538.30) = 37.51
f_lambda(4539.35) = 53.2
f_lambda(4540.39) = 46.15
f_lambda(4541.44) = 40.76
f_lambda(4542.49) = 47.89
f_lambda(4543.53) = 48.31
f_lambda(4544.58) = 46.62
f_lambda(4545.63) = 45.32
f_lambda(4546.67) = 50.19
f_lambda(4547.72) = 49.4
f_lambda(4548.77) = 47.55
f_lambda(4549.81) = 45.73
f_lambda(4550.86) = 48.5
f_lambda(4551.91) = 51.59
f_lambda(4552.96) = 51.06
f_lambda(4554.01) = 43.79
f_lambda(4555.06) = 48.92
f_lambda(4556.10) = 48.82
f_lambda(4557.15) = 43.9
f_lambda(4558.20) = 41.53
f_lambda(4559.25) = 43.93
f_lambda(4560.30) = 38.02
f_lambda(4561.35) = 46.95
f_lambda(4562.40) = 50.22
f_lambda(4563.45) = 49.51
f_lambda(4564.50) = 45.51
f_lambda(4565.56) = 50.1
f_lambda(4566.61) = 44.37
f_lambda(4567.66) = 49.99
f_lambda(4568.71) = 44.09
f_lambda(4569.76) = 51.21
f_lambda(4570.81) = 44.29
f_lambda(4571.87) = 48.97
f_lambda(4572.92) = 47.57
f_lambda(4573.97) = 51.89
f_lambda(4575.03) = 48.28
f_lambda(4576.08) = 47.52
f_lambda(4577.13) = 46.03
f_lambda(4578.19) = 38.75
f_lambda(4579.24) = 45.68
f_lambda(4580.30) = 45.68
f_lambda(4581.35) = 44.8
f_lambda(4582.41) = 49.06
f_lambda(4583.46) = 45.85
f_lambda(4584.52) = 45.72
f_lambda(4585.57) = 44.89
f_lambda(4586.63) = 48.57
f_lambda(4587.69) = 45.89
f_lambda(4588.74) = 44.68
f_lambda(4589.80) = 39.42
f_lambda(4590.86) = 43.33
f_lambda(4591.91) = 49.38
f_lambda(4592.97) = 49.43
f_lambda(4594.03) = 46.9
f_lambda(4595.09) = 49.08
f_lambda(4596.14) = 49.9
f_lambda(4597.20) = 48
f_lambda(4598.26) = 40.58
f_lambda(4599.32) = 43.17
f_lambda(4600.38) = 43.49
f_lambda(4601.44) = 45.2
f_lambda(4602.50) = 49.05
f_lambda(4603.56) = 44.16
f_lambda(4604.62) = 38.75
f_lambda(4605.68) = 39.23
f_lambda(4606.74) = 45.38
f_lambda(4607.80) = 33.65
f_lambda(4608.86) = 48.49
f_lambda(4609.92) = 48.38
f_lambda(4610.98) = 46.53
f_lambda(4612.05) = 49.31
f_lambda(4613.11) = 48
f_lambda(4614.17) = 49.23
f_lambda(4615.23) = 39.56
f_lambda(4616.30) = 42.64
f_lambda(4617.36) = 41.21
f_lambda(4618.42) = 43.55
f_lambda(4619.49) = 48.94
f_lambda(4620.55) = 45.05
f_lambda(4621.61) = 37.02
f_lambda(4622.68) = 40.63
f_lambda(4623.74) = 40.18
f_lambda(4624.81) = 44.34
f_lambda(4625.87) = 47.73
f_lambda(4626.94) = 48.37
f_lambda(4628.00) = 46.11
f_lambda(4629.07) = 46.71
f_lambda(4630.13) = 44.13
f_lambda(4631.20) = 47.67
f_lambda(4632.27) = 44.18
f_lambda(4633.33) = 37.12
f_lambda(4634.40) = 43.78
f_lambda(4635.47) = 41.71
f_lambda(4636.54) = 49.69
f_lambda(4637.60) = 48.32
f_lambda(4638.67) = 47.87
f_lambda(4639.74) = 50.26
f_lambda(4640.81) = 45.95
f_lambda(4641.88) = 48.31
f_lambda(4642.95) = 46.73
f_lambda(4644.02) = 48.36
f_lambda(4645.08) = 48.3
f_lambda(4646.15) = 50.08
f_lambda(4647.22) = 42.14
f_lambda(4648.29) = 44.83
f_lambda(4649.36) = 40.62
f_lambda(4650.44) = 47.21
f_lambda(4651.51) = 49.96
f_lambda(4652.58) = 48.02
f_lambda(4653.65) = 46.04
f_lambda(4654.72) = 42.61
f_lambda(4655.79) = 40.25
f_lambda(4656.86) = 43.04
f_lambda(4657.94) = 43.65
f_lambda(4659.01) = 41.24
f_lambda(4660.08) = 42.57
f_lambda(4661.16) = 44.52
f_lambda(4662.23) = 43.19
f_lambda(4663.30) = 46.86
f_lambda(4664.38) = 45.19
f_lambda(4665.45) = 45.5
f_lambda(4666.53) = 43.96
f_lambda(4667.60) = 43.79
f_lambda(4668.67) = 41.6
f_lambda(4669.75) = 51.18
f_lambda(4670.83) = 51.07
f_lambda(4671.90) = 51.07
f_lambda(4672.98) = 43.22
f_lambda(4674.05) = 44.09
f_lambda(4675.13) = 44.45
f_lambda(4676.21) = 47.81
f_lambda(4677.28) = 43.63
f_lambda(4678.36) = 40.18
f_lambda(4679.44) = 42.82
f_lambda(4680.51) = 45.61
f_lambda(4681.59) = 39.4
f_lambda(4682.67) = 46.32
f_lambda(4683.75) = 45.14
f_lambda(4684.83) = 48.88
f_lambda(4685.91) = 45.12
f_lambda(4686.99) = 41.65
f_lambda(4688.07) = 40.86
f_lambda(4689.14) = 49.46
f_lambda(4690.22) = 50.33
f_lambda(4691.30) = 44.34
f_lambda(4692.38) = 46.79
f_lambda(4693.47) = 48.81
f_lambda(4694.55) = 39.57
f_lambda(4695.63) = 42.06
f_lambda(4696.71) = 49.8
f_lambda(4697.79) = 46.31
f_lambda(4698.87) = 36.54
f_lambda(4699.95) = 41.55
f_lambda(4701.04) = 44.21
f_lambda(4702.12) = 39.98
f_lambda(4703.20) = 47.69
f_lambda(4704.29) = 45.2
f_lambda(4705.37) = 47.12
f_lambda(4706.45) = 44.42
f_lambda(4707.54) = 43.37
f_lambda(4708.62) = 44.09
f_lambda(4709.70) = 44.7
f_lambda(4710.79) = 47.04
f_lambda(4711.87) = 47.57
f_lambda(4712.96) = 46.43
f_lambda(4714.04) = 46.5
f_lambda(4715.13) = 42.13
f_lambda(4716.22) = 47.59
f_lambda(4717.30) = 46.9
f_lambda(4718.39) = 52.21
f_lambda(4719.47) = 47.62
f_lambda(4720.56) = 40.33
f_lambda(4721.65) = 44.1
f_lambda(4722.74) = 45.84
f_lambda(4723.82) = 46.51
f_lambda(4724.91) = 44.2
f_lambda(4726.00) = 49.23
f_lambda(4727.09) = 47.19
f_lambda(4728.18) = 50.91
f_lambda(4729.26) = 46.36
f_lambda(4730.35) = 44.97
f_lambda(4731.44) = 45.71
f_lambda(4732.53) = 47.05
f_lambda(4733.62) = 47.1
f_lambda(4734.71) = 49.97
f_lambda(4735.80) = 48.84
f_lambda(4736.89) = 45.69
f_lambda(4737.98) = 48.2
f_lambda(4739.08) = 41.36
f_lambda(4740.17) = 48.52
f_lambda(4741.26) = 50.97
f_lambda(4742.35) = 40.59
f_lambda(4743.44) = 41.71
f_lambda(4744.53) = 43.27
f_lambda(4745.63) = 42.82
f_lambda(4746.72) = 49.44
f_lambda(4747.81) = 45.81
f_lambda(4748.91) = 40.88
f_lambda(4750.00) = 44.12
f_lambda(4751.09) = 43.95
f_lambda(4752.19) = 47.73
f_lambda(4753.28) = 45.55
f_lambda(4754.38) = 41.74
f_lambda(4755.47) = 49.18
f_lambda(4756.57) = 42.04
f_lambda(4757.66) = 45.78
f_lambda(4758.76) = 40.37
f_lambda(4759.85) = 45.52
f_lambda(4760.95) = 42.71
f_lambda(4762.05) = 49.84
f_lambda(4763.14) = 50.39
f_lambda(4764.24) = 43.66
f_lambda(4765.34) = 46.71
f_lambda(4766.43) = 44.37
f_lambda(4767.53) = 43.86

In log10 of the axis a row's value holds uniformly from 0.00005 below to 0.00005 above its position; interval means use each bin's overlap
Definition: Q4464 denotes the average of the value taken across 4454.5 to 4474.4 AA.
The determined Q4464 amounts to 53.8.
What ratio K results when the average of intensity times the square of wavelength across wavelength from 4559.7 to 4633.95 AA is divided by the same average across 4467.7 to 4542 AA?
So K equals 0.96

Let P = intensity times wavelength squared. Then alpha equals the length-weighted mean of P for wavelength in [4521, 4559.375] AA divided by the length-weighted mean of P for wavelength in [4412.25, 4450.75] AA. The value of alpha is 0.80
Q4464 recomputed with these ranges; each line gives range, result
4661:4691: 45.3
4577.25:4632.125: 44.9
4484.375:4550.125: 48.3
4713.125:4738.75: 46.7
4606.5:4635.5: 44.3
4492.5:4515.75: 52.9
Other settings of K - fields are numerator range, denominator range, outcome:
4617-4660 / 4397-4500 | 0.88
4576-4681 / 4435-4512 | 0.89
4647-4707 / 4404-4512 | 0.89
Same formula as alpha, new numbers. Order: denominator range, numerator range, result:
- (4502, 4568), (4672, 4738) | 1.05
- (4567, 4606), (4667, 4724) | 1.03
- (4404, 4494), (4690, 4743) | 0.93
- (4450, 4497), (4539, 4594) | 0.92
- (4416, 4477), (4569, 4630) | 0.86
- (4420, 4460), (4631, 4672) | 0.88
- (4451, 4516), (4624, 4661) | 0.92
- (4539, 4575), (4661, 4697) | 1.01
